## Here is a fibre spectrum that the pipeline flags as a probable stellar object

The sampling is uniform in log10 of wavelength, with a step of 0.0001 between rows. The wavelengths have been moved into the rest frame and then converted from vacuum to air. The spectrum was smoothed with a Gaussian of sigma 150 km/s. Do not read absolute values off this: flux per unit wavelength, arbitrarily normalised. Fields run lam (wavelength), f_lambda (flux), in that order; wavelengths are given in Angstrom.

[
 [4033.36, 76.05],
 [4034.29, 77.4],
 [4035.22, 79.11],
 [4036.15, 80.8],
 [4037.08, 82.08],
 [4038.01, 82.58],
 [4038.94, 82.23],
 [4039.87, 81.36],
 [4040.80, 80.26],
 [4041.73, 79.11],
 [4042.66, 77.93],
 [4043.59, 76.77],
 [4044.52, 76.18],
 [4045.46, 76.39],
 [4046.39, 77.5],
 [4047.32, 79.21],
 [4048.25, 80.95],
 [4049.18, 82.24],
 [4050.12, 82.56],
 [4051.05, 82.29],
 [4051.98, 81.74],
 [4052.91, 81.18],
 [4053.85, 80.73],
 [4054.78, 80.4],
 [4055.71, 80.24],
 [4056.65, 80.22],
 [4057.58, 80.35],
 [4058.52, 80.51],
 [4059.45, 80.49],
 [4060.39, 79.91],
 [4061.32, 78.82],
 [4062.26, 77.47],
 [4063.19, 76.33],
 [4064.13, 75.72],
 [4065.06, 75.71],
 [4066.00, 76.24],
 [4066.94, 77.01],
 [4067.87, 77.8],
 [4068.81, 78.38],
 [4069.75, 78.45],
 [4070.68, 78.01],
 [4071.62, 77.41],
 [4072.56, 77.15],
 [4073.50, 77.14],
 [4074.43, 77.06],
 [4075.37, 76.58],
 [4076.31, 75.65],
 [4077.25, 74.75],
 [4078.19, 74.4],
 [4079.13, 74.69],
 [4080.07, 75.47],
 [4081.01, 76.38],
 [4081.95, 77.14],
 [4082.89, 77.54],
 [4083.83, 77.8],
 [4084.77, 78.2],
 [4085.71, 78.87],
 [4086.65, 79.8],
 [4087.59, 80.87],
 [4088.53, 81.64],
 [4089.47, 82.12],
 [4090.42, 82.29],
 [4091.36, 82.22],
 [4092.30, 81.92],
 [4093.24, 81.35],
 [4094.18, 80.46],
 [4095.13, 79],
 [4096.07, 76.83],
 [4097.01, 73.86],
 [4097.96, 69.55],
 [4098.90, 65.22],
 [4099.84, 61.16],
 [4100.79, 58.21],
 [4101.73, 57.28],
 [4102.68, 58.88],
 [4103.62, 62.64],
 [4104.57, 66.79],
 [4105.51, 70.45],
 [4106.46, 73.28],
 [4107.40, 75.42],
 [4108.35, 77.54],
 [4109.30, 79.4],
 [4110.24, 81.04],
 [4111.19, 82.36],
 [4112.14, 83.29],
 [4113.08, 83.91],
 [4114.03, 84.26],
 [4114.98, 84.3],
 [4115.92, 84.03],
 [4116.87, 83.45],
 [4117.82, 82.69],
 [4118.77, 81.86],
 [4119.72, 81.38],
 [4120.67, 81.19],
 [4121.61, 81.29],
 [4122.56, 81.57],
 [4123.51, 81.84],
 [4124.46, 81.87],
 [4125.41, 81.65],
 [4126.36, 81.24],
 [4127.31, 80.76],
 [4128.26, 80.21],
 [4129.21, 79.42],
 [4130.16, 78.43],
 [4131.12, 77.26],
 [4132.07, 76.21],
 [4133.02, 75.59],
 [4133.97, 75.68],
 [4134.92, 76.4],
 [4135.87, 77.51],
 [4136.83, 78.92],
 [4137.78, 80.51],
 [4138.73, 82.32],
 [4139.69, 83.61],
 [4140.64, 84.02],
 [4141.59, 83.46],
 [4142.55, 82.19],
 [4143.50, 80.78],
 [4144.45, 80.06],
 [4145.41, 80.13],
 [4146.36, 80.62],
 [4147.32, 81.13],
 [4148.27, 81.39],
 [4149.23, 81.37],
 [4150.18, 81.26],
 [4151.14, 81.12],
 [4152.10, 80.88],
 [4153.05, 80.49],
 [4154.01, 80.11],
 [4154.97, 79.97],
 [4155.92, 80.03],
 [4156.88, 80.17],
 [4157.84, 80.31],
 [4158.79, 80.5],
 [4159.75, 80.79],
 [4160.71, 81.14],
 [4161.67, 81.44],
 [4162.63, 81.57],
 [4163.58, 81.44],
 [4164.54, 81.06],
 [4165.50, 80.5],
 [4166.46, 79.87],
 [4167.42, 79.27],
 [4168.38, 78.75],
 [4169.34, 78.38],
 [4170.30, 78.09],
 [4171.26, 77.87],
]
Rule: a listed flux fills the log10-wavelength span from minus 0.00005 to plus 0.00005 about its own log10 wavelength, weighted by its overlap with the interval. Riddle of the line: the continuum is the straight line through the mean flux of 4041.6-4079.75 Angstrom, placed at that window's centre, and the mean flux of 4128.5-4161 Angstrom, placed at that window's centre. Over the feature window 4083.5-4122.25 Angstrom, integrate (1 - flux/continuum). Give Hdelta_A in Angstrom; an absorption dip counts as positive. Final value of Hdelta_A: 1.2 Angstrom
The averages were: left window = 78.3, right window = 80.1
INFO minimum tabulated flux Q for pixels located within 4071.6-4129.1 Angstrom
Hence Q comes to 57.28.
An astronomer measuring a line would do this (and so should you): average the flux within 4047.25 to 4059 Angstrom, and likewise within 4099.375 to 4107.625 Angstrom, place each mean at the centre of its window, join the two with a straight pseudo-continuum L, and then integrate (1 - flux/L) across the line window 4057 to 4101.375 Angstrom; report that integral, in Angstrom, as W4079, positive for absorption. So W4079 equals -2.7 Angstrom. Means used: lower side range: 81.1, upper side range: 64.6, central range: 76.9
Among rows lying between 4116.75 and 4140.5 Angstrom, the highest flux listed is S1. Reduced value 83.61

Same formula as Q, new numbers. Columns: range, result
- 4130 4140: 75.59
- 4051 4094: 74.4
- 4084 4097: 76.83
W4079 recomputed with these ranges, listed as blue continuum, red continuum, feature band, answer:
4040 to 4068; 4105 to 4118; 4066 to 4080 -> 0.5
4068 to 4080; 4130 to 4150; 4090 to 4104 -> 1.1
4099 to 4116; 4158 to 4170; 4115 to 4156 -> -2.1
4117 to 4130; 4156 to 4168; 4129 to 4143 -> 0.3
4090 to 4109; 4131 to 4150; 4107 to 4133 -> -1.7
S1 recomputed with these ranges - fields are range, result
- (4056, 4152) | 84.3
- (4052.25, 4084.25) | 81.18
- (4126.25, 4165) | 84.02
